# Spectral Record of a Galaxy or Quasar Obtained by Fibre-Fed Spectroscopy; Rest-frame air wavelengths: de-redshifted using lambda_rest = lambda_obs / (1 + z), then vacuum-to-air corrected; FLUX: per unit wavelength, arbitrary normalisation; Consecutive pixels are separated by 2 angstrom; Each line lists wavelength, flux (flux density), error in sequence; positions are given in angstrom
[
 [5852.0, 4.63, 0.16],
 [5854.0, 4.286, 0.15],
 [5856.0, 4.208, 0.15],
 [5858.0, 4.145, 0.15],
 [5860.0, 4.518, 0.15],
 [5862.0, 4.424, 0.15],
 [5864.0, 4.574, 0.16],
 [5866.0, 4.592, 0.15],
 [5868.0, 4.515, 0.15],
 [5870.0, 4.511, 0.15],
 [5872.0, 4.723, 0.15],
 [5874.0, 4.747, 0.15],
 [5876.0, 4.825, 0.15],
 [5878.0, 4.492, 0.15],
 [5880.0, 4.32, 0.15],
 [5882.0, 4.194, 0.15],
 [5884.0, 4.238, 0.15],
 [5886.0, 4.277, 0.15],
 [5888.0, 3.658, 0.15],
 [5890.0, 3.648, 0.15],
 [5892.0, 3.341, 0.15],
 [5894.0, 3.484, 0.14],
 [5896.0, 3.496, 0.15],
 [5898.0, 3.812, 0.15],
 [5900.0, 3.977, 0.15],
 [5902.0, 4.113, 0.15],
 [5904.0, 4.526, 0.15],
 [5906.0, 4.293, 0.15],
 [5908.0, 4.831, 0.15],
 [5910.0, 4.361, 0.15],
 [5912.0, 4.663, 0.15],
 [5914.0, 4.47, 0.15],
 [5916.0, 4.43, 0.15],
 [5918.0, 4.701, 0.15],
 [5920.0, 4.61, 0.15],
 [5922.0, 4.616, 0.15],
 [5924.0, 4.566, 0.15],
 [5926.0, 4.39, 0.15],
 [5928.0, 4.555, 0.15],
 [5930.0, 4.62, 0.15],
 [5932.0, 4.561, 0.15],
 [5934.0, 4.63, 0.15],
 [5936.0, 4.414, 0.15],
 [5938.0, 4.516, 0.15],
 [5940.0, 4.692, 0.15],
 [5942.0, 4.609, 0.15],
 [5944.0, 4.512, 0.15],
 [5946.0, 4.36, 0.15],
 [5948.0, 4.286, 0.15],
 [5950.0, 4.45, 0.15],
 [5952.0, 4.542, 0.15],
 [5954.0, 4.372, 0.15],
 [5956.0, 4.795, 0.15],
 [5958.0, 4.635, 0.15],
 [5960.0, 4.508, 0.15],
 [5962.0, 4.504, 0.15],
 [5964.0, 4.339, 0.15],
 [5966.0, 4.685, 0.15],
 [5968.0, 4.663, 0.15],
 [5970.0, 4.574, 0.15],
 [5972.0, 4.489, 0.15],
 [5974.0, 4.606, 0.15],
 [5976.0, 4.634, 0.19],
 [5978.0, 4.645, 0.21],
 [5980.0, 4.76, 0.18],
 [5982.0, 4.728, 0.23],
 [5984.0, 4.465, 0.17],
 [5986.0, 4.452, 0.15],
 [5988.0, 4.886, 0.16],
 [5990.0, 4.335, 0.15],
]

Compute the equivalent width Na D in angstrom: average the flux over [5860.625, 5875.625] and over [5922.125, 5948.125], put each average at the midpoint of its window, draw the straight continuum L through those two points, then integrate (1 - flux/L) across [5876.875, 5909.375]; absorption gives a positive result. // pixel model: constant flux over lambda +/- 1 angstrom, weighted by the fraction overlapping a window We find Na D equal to 3.68 angstrom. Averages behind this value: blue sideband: 4.59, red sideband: 4.53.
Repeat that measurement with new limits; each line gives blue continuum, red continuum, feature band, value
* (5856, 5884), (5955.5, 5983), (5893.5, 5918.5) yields 1.6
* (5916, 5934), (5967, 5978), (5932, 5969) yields 0.5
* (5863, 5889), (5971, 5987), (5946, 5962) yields 0.2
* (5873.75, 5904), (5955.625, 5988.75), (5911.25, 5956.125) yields -2.0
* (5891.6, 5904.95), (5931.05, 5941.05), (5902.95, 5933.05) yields -2.4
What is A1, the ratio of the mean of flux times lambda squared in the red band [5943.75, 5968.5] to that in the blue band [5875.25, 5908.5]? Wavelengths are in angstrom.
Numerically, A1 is 1.1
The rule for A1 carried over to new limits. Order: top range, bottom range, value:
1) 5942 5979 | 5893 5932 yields 1.06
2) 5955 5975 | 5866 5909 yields 1.12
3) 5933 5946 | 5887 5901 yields 1.27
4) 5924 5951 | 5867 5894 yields 1.08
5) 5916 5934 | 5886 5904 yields 1.23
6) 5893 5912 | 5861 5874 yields 0.91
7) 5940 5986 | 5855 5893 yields 1.09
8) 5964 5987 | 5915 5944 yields 1.02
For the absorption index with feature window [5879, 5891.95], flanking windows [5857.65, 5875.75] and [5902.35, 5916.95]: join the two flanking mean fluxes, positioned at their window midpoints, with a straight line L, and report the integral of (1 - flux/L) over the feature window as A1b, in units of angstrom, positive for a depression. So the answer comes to 1.5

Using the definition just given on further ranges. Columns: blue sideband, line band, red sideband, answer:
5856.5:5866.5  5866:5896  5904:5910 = 1.8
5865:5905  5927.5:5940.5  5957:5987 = -0.5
